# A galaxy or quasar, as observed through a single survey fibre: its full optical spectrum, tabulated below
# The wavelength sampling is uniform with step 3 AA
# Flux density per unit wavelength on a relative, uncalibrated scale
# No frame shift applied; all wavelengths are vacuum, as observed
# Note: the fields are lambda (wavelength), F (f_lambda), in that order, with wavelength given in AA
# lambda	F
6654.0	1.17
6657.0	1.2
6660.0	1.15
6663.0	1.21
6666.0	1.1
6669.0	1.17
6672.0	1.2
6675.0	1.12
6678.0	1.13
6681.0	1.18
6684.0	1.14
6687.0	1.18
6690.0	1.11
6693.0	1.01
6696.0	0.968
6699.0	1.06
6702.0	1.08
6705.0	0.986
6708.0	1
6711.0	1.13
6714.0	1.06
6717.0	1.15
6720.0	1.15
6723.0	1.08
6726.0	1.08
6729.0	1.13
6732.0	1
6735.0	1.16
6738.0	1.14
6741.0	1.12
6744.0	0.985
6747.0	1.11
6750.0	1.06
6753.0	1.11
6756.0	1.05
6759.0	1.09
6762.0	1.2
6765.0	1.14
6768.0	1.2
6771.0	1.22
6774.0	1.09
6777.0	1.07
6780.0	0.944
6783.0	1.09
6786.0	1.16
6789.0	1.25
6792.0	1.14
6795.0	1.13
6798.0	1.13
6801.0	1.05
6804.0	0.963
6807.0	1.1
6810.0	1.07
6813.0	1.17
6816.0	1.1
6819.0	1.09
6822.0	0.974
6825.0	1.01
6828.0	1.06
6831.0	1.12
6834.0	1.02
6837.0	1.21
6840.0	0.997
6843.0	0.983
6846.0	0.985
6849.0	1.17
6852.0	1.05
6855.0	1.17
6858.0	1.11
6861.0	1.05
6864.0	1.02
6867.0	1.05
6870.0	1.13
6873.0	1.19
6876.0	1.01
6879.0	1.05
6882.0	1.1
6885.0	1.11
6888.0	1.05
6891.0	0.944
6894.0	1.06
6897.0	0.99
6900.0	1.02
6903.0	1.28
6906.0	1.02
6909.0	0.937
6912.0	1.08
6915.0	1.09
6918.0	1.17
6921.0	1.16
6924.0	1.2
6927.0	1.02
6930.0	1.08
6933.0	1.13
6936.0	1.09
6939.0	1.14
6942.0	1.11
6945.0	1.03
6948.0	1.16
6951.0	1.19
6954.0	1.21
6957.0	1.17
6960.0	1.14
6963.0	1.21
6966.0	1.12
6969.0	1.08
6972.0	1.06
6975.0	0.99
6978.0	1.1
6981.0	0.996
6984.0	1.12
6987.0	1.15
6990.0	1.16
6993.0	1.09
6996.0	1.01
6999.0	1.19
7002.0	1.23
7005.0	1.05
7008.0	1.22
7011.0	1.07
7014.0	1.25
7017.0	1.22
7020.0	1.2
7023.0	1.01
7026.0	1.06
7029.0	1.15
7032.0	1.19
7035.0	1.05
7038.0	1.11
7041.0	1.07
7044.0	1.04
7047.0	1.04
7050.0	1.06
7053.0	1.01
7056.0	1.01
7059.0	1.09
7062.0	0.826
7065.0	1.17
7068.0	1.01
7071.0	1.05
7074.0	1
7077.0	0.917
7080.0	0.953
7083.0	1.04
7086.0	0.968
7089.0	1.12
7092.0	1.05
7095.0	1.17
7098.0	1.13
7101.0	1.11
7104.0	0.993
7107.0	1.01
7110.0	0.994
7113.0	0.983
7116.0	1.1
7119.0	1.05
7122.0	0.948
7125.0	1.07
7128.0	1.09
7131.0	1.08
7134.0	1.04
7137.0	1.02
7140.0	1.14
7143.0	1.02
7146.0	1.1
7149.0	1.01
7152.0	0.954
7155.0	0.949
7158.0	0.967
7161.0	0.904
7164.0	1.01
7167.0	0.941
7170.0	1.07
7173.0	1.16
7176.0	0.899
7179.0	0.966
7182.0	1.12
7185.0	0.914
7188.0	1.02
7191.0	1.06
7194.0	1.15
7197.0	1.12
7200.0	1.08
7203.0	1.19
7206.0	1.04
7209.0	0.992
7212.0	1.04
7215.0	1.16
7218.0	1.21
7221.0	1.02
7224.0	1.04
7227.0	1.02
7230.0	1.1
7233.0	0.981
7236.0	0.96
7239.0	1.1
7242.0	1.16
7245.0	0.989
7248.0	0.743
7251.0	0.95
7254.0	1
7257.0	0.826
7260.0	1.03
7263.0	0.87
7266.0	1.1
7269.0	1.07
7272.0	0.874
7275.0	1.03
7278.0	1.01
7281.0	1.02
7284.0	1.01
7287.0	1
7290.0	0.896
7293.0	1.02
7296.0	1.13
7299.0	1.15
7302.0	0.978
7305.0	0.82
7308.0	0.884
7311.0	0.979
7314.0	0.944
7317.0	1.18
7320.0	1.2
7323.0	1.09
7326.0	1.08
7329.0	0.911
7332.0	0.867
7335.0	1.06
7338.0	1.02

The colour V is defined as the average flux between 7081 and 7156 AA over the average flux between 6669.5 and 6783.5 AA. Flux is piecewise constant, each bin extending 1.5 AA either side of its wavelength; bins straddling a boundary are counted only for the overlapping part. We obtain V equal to 1.0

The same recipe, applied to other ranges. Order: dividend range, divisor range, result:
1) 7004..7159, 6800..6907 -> 0.99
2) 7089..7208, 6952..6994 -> 0.93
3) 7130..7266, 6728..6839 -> 0.93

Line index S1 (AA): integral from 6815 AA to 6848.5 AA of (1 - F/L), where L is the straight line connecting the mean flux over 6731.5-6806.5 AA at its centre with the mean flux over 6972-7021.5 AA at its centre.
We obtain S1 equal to 1.8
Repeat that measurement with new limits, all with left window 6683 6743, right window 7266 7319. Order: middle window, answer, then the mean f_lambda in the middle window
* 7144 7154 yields 0.07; 1.02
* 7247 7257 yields 1.14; 0.895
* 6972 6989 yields -0.40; 1.07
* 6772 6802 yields -0.93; 1.11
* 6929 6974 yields -3.20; 1.13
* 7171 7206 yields -1.44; 1.06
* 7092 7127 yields -0.72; 1.05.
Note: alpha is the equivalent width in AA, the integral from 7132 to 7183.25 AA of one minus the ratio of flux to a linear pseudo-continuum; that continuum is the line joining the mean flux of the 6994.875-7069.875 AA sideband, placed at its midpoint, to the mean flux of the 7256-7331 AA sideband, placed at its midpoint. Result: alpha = 1.7 AA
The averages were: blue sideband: 1.09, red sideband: 1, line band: 1.02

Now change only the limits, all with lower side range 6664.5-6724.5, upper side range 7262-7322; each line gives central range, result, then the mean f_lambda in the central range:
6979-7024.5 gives -3.3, 1.13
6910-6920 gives -0.4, 1.11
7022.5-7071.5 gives -0.4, 1.06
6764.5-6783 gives -0.3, 1.11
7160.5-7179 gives 0.5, 1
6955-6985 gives -1.2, 1.1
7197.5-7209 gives -0.8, 1.09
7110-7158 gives 0.0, 1.03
